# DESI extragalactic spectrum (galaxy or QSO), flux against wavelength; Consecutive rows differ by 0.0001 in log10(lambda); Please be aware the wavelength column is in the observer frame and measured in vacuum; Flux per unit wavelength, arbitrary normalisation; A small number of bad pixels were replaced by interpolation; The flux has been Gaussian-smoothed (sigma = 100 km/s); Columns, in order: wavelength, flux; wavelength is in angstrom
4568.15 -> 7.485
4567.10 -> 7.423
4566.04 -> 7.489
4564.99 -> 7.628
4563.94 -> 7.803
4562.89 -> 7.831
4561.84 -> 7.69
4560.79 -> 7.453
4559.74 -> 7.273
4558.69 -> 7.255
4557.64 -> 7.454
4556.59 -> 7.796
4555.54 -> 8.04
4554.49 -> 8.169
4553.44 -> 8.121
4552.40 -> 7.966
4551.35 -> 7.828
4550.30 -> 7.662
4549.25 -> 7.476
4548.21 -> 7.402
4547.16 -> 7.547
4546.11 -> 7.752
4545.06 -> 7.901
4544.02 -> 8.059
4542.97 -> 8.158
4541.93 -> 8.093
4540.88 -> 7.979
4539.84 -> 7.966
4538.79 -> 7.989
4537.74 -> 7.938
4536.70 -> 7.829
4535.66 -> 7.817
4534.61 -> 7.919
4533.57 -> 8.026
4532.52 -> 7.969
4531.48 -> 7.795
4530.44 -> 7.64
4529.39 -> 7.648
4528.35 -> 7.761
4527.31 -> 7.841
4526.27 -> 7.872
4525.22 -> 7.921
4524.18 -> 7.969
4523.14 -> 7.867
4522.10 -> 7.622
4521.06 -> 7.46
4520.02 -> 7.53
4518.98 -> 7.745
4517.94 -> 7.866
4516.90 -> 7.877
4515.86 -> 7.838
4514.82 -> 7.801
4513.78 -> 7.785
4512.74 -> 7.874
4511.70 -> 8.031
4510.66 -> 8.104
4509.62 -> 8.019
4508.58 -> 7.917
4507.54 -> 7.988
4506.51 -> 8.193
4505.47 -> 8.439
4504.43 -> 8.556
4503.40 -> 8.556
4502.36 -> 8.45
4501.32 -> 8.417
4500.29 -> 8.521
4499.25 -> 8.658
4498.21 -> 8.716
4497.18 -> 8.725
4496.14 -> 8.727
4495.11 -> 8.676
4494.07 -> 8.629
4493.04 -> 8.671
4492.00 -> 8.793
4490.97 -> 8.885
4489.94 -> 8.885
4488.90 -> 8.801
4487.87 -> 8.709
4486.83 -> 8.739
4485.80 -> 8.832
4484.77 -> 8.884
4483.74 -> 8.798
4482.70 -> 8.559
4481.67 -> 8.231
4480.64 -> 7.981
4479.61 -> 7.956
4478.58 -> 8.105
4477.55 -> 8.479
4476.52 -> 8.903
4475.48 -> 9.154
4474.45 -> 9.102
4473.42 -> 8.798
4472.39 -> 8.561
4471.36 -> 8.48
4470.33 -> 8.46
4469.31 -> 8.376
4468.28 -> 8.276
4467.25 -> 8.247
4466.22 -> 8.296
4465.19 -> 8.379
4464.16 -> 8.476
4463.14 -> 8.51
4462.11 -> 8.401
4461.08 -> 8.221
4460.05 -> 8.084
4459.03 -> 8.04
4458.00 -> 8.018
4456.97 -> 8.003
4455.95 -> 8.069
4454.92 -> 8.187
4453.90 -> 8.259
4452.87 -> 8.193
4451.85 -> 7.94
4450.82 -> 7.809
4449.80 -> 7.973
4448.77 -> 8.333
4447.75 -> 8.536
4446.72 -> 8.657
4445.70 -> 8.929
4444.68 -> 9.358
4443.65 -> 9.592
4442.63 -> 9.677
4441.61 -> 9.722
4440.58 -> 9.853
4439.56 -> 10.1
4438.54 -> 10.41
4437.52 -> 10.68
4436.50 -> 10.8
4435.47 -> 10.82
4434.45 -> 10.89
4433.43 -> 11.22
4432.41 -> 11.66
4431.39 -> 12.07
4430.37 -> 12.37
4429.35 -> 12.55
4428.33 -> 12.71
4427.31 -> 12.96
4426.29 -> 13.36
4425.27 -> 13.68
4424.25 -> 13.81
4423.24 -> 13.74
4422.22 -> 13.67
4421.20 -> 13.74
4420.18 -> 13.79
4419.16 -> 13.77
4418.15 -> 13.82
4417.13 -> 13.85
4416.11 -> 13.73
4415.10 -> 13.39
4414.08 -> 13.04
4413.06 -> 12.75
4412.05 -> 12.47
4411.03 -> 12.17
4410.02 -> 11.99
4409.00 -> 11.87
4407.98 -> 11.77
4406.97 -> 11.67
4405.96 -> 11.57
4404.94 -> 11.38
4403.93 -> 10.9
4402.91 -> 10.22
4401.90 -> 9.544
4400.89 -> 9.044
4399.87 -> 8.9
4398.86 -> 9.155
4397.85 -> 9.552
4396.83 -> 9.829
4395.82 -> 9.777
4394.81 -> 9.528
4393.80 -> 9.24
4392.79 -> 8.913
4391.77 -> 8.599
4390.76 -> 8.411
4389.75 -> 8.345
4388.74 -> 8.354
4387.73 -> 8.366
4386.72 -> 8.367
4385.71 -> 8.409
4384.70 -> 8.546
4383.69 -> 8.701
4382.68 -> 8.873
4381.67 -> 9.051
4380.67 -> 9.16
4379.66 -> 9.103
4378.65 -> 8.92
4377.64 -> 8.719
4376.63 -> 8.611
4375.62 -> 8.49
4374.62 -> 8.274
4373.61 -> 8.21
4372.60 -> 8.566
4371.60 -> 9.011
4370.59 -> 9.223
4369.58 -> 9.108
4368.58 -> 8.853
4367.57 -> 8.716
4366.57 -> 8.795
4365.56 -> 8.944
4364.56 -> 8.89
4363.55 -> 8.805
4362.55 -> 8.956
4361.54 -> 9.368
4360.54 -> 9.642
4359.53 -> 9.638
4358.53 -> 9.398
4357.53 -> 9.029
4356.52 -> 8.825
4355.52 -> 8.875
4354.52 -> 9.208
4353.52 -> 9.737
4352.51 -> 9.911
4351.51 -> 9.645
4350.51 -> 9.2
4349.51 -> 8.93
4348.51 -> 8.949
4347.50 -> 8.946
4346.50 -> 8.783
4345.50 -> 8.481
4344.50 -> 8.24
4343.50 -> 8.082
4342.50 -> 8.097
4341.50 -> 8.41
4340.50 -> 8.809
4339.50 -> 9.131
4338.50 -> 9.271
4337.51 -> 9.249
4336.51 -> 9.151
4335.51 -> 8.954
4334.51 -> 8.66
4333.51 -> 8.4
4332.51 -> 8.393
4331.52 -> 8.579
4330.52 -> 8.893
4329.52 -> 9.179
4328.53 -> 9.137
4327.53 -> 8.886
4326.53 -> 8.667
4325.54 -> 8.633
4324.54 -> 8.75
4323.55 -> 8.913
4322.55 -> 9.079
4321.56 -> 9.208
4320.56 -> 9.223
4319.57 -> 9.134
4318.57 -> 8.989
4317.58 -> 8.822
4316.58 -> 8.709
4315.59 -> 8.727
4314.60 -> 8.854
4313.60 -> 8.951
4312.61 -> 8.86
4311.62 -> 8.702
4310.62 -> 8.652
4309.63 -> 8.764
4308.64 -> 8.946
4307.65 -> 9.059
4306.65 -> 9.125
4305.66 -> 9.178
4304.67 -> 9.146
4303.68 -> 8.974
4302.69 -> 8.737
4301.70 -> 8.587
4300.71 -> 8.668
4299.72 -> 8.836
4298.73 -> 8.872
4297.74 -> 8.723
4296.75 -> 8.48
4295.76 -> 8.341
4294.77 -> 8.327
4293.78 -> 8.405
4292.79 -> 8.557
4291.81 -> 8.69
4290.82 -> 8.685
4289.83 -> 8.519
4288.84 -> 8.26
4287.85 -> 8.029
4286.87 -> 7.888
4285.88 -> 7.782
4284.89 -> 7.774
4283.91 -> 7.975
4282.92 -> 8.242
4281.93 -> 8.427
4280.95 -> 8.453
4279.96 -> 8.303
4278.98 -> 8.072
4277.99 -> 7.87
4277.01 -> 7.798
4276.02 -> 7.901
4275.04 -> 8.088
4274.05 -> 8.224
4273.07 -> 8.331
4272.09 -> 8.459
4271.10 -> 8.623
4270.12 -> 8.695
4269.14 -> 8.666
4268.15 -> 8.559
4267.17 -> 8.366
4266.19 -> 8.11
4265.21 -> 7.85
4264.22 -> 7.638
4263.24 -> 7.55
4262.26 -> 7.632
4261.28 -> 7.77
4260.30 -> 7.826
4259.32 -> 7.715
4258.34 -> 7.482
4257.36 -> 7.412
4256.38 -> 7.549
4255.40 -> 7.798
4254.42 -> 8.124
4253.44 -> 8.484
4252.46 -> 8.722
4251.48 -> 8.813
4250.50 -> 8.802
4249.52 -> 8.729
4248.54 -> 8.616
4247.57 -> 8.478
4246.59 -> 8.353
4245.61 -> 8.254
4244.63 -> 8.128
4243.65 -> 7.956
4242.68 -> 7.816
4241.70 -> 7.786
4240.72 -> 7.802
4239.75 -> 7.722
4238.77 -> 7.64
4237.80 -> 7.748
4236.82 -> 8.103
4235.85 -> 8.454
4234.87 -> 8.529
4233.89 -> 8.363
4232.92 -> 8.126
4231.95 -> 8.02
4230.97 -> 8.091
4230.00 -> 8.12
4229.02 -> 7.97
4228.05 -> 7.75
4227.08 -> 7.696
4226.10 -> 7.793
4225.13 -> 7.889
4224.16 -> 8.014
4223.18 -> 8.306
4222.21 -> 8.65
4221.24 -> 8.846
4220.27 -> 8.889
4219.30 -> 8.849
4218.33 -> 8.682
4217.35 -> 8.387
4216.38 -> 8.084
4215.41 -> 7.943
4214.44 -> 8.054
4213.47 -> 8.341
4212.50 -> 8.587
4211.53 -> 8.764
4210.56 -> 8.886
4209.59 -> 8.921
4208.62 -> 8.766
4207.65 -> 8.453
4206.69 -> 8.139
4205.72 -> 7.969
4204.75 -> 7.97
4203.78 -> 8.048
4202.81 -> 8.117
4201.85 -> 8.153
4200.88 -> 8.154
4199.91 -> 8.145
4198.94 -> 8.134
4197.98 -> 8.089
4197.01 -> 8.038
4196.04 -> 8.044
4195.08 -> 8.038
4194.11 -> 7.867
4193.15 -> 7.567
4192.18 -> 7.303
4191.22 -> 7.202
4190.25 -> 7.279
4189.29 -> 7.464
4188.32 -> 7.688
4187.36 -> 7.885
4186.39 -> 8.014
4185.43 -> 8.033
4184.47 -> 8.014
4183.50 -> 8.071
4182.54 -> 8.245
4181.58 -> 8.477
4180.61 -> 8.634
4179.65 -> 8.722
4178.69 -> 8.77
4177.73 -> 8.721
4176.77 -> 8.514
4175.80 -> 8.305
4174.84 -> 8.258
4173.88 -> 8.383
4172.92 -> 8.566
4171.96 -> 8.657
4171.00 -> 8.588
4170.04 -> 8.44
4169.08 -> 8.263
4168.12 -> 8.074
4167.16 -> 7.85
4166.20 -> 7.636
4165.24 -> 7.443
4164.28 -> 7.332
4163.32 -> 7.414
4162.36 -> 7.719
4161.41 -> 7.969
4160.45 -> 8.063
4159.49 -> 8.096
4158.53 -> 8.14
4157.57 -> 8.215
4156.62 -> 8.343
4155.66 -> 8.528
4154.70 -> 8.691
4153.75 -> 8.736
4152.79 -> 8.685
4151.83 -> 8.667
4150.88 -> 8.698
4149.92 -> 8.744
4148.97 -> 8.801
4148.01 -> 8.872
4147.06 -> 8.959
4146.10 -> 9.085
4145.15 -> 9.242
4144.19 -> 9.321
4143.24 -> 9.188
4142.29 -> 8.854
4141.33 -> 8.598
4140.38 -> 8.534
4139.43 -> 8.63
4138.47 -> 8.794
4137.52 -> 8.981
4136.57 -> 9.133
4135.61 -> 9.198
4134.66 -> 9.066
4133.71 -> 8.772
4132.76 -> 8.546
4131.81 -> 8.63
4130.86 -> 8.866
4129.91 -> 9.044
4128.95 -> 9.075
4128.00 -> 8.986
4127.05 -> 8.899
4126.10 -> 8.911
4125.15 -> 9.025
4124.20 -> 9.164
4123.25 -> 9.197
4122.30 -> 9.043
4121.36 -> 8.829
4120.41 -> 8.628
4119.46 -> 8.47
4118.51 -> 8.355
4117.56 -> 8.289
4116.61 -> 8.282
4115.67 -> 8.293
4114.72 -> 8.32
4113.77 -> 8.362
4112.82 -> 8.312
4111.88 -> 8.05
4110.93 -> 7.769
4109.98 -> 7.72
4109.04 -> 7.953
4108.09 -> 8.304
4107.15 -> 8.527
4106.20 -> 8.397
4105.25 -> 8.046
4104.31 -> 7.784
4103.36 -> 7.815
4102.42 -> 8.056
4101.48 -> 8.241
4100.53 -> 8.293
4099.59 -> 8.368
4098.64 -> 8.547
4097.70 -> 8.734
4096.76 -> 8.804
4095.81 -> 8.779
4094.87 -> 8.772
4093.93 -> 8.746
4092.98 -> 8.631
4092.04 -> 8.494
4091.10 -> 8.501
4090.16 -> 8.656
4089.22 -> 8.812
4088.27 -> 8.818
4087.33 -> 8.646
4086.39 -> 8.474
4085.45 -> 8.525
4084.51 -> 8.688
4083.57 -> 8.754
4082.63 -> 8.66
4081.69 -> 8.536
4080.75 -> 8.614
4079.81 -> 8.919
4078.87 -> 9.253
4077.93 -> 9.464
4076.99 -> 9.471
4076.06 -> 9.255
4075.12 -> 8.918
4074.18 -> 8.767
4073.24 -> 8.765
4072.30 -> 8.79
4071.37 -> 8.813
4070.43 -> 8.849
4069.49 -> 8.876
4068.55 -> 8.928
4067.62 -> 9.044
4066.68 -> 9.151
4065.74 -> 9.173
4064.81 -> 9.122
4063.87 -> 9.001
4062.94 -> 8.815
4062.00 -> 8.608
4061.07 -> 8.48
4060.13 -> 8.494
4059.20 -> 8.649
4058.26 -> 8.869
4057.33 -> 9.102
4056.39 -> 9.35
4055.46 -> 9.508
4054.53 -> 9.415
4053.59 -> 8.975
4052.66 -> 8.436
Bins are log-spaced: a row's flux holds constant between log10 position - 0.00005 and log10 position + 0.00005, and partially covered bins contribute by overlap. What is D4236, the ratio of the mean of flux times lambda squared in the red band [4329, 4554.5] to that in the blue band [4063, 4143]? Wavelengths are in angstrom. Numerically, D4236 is 1.2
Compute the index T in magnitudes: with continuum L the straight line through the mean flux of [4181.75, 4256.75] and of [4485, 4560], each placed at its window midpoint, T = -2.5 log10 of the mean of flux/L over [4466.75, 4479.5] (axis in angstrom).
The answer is -0.06 mag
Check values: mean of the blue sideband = 8.15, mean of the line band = 8.56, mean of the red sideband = 8.07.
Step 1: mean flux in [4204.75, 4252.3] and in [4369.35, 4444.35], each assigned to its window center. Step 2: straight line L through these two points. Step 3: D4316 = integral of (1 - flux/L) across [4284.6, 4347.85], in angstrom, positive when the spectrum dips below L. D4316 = 4.79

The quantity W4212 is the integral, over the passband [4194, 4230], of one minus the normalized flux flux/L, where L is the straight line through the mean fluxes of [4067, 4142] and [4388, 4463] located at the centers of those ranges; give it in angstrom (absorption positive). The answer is 4.0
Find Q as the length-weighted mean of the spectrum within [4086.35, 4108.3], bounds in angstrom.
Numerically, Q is 8.47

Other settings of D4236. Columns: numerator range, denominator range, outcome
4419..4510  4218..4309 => 1.25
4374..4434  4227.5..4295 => 1.43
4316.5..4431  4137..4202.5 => 1.31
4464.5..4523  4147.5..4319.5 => 1.14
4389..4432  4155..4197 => 1.60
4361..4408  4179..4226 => 1.22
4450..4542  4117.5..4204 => 1.14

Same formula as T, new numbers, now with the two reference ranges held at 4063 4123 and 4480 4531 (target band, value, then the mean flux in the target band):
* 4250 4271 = 0.049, 8.09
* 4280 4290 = 0.041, 8.13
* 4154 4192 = 0.055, 8.12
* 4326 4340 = -0.063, 8.9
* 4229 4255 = 0.034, 8.21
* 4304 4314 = -0.065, 8.94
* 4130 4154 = -0.038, 8.87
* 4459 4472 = -0.009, 8.34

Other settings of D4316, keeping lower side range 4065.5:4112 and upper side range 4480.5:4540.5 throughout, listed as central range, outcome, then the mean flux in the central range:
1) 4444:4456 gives -0.2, 8.38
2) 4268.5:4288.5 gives 0.6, 8.18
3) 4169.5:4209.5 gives 1.7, 8.15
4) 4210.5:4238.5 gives 0.7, 8.26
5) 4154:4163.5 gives 0.4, 8.16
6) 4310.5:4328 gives -1.0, 8.88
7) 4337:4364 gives -2.2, 9.02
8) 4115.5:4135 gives -0.5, 8.79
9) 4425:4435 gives -4.9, 12.3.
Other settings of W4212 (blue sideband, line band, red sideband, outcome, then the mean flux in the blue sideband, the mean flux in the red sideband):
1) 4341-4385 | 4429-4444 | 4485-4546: -3.99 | 8.91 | 8.15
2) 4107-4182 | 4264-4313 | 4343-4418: 4.01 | 8.53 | 9.63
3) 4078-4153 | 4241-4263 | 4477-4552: 0.99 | 8.65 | 8.13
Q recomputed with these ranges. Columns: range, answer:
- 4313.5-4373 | 8.94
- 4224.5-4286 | 8.09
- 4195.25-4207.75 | 8.1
